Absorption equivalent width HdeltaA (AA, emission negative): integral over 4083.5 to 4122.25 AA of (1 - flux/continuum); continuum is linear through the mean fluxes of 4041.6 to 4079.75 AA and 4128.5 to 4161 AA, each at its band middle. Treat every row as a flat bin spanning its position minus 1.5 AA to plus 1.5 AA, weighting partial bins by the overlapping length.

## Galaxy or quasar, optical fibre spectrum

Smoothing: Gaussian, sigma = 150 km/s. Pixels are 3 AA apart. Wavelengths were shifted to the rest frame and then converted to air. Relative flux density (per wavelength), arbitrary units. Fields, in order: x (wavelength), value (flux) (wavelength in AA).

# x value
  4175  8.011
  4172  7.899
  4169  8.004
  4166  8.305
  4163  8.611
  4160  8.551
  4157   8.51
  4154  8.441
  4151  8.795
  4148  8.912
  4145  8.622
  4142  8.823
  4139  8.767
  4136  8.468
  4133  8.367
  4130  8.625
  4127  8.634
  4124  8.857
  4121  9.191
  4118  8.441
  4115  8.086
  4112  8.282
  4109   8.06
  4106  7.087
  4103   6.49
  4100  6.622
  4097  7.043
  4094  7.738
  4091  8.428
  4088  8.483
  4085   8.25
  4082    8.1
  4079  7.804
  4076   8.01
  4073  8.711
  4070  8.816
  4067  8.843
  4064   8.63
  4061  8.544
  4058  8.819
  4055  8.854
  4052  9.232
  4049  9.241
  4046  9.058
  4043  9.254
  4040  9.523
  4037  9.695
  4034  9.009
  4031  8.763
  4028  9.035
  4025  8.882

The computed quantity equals 3.8 AA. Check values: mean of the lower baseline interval 8.77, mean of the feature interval 7.85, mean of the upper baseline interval 8.63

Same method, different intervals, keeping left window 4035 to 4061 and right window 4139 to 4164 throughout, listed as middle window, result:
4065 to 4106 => 4.9 AA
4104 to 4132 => 1.6 AA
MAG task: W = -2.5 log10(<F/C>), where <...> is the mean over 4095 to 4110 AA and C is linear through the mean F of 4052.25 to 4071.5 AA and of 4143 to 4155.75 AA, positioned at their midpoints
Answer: 0.23 mag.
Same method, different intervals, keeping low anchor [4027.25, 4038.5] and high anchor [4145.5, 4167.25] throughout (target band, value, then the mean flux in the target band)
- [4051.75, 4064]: 0.028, 8.8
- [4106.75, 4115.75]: 0.094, 8.06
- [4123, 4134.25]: 0.012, 8.62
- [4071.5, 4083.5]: 0.099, 8.16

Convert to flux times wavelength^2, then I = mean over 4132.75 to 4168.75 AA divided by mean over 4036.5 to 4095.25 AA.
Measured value 1.0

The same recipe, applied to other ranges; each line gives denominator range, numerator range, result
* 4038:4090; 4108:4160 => 1.02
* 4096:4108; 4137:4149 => 1.30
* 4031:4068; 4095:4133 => 0.91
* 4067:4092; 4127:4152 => 1.07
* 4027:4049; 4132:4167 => 0.99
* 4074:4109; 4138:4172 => 1.15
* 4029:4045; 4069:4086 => 0.91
